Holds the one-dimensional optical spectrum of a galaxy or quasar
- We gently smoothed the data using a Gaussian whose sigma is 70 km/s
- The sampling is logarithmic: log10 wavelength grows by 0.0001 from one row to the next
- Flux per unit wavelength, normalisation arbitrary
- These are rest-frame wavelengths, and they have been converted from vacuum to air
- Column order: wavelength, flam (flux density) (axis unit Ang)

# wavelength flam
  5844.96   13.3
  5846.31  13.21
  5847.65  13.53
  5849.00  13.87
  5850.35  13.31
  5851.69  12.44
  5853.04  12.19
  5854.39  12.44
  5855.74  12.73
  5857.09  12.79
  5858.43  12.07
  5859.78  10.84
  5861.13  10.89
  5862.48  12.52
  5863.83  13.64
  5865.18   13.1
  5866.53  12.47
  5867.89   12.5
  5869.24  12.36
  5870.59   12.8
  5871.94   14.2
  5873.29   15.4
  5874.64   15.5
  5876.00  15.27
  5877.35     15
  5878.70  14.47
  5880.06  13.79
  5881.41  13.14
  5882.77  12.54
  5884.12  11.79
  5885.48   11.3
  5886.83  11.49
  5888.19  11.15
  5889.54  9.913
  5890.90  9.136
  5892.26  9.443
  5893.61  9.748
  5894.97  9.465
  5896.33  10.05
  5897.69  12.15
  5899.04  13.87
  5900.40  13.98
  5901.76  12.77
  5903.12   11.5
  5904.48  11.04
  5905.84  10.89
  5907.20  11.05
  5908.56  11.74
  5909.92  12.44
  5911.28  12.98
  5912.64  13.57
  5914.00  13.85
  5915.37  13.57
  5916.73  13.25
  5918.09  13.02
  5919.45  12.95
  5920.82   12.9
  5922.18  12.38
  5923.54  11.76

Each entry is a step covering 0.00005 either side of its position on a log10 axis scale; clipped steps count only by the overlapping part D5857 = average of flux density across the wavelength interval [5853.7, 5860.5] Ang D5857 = 12.2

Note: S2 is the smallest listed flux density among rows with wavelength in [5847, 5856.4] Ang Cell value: 12.19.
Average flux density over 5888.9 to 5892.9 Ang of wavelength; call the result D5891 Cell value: 9.48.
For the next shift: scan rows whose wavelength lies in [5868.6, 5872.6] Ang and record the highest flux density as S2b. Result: 14.2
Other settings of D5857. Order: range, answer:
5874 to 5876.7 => 15.4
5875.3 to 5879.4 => 14.9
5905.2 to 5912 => 11.8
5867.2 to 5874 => 13.5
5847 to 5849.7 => 13.7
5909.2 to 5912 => 12.7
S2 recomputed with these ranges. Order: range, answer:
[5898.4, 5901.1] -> 13.87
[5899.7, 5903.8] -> 11.5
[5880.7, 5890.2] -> 9.913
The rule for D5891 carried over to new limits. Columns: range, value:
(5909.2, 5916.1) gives 13.3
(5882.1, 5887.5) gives 11.8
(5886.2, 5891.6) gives 10.4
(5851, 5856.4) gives 12.5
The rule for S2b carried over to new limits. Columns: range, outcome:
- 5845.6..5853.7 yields 13.87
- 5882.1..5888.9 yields 12.54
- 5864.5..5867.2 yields 13.1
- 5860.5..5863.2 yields 12.52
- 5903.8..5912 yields 12.98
